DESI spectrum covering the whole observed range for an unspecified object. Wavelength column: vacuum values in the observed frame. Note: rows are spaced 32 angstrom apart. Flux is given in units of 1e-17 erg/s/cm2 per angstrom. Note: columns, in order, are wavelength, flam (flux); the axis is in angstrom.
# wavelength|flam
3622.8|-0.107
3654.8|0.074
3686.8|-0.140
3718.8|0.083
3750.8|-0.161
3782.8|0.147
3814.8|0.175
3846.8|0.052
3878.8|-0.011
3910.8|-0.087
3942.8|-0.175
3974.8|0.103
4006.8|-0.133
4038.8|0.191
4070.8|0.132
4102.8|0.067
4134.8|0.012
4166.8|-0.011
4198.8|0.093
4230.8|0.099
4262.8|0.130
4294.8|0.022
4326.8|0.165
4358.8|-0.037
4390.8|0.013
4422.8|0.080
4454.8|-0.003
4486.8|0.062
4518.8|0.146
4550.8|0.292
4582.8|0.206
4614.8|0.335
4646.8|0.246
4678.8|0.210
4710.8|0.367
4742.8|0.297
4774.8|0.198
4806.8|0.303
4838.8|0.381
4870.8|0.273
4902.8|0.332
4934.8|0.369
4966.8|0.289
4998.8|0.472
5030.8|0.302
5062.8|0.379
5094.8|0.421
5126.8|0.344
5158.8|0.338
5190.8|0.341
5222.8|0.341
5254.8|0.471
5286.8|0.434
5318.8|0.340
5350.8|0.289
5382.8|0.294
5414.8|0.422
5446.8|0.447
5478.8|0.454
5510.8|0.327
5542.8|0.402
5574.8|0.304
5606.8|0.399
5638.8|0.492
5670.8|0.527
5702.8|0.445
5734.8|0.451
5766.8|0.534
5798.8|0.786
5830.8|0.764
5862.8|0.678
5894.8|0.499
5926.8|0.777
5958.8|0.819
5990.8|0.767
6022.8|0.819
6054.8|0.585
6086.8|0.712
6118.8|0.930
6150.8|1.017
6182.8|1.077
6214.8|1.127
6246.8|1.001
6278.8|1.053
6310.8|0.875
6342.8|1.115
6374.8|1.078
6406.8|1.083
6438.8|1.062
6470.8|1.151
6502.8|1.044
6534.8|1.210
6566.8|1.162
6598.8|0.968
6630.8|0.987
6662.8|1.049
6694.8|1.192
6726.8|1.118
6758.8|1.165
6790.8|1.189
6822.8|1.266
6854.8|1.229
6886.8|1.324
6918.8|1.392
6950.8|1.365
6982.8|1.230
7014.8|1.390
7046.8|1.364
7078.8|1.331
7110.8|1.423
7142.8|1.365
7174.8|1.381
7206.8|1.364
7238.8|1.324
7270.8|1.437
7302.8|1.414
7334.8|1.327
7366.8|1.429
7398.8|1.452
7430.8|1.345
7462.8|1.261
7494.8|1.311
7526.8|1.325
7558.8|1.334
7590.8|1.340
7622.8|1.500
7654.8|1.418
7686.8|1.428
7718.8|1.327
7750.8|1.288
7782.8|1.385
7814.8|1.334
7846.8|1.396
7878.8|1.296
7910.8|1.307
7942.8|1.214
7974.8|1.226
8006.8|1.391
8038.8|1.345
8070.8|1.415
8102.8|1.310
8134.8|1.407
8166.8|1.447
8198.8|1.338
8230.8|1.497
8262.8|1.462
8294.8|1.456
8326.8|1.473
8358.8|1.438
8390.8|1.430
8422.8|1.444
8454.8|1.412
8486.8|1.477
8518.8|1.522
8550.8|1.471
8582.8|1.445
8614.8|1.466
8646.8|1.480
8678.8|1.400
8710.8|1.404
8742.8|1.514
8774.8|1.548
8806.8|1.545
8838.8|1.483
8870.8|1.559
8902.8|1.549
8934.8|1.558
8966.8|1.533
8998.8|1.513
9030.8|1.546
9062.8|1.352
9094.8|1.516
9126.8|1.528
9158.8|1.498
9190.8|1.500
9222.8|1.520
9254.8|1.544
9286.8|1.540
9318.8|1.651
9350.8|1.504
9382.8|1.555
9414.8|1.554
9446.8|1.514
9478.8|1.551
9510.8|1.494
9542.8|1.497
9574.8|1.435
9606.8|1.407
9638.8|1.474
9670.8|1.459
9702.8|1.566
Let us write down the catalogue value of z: 0.537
